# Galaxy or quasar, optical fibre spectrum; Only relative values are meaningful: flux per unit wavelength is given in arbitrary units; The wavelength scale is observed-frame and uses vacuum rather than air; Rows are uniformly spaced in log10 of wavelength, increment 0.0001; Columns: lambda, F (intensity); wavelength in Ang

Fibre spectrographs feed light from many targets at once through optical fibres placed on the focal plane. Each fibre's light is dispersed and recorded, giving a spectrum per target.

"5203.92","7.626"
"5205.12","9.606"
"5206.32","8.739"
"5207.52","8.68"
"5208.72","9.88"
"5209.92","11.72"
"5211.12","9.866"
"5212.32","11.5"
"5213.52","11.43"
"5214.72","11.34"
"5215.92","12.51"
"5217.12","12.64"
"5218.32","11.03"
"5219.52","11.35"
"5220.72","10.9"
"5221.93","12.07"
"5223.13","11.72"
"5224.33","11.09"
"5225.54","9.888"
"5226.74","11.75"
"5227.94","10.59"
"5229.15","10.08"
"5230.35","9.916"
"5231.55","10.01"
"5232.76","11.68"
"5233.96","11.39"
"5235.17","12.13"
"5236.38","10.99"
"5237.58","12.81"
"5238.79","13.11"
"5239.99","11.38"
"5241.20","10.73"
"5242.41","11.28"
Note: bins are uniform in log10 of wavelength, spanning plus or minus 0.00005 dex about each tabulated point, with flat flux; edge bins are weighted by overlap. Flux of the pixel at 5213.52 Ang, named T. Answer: 11.43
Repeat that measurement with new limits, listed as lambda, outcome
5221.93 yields 12.07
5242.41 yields 11.28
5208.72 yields 9.88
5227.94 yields 10.59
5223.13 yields 11.72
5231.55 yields 10.01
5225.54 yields 9.888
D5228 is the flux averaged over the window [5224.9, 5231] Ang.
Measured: 10.4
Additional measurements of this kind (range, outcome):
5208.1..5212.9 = 10.7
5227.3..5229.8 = 10.4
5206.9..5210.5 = 10.1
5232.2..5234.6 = 11.5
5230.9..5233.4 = 10.9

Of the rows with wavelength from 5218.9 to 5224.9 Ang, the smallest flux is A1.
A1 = 10.9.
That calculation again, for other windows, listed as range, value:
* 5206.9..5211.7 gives 8.68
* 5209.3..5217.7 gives 9.866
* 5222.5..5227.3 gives 9.888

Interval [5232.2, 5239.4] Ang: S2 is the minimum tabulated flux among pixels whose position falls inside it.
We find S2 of 10.99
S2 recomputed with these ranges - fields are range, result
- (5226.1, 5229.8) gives 10.08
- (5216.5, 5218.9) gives 11.03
